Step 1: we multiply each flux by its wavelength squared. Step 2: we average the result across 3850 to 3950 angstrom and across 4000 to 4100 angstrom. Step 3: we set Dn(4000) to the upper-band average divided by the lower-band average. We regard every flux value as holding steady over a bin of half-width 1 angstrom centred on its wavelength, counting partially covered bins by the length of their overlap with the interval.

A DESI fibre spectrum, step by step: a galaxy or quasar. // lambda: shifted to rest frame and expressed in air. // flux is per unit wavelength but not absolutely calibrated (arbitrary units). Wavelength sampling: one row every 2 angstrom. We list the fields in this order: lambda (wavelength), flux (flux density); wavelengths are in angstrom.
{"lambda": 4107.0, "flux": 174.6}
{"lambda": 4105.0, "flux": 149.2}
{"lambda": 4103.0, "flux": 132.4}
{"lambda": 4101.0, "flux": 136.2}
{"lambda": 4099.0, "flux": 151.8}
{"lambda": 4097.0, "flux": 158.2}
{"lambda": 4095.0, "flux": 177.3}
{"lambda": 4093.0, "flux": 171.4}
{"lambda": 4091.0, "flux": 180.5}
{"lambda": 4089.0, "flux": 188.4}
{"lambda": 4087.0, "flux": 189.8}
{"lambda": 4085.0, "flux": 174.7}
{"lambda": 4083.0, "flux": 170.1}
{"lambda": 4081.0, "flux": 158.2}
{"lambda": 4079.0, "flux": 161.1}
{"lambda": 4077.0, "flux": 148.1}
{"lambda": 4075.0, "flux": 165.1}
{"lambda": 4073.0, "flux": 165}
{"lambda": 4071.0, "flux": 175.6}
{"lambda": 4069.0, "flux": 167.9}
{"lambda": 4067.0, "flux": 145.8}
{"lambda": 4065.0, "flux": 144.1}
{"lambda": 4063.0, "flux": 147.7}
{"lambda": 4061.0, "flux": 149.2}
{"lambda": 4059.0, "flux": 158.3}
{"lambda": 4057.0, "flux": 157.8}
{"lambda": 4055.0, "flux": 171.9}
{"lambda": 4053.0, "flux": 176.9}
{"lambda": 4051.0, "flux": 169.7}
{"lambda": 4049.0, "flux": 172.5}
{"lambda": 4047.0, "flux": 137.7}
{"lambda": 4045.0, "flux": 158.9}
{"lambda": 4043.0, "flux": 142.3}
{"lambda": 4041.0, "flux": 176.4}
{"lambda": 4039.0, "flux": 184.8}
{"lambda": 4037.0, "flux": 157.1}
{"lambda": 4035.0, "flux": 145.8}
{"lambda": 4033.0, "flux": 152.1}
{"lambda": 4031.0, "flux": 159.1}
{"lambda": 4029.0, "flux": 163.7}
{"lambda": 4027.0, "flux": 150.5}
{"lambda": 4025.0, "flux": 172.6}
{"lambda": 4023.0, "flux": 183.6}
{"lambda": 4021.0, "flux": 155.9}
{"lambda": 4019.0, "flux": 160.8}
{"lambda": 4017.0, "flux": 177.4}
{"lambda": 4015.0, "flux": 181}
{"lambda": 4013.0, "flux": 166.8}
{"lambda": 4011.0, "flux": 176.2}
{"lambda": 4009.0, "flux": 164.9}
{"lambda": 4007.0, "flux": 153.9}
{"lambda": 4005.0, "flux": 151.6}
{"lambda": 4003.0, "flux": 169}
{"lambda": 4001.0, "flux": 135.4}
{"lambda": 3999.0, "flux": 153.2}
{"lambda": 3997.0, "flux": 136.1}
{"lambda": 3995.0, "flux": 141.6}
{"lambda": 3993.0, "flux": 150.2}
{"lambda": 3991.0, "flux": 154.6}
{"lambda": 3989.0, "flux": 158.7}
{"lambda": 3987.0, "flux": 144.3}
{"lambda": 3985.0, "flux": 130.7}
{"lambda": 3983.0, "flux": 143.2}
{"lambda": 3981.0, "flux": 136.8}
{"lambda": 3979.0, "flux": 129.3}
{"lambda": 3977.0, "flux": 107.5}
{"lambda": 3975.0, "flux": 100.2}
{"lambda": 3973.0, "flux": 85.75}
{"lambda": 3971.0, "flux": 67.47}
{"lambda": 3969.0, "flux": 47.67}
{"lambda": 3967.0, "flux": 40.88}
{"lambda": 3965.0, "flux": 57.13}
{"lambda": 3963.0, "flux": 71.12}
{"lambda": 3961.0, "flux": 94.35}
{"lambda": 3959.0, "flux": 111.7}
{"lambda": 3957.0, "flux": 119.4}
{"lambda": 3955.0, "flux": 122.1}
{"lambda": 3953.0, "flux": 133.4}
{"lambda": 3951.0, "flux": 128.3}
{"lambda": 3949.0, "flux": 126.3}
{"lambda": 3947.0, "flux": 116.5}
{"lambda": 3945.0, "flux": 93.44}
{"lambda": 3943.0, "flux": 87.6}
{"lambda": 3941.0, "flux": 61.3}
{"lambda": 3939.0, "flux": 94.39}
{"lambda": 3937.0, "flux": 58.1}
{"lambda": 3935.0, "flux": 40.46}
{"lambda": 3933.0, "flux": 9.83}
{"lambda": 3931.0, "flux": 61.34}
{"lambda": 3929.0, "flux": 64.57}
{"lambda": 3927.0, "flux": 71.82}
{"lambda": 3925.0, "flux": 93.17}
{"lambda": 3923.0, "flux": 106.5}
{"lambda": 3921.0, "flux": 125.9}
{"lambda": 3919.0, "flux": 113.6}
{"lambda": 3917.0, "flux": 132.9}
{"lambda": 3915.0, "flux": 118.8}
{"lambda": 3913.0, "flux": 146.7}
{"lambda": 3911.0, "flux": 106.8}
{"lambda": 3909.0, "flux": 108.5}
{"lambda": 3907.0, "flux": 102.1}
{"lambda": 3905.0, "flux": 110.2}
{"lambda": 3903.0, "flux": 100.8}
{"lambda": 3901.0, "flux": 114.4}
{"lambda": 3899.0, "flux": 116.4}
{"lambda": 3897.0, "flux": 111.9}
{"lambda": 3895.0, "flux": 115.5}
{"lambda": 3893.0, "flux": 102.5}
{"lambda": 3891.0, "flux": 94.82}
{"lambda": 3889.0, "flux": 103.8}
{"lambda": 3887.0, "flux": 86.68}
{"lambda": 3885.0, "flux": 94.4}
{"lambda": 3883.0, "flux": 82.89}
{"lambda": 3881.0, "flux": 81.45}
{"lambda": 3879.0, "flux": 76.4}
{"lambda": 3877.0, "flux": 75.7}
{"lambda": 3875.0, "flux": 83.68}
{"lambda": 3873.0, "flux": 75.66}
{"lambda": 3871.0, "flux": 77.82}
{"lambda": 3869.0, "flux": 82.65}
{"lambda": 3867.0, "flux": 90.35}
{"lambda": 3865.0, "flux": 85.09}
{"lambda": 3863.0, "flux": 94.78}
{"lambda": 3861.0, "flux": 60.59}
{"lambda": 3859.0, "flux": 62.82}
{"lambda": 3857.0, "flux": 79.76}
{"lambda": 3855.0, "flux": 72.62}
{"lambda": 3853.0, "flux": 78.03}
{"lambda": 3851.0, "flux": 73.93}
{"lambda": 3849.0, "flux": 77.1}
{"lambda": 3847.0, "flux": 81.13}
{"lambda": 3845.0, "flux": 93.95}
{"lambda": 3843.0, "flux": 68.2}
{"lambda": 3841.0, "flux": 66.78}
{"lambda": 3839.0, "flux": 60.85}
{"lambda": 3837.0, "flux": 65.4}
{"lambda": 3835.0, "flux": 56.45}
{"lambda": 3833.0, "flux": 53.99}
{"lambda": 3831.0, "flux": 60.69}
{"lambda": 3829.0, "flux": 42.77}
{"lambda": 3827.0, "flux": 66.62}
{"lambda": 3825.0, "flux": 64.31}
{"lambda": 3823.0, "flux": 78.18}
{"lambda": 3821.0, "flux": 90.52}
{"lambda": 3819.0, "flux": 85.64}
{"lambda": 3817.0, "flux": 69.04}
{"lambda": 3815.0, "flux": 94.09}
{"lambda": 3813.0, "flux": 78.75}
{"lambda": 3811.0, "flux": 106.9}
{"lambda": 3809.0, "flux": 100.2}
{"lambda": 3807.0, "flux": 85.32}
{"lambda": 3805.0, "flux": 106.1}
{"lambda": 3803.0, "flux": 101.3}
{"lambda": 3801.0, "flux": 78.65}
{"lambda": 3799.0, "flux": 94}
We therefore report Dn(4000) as 1.9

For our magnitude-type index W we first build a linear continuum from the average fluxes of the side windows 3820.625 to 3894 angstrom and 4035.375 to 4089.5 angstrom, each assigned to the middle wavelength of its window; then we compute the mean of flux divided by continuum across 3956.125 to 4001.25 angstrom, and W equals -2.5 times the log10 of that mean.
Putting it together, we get 0.139 mag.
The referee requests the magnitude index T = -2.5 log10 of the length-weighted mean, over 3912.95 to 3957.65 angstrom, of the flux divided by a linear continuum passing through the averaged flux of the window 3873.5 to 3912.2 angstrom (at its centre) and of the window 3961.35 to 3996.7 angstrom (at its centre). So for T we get 0.093 mag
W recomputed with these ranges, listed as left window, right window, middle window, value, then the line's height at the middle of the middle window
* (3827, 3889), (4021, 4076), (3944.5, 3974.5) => 0.259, 121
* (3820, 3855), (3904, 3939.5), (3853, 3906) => -0.105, 80.9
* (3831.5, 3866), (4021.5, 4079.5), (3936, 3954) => 0.152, 114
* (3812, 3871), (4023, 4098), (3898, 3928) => -0.085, 103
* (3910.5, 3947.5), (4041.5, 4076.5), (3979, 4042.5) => -0.180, 133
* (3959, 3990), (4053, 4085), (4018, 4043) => -0.194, 136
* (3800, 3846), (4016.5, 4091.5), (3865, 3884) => 0.188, 96.4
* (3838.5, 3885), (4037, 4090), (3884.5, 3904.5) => -0.138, 91.9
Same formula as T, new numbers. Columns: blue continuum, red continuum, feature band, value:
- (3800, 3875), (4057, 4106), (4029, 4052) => -0.091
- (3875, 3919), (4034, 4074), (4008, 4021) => -0.165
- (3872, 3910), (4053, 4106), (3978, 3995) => -0.109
